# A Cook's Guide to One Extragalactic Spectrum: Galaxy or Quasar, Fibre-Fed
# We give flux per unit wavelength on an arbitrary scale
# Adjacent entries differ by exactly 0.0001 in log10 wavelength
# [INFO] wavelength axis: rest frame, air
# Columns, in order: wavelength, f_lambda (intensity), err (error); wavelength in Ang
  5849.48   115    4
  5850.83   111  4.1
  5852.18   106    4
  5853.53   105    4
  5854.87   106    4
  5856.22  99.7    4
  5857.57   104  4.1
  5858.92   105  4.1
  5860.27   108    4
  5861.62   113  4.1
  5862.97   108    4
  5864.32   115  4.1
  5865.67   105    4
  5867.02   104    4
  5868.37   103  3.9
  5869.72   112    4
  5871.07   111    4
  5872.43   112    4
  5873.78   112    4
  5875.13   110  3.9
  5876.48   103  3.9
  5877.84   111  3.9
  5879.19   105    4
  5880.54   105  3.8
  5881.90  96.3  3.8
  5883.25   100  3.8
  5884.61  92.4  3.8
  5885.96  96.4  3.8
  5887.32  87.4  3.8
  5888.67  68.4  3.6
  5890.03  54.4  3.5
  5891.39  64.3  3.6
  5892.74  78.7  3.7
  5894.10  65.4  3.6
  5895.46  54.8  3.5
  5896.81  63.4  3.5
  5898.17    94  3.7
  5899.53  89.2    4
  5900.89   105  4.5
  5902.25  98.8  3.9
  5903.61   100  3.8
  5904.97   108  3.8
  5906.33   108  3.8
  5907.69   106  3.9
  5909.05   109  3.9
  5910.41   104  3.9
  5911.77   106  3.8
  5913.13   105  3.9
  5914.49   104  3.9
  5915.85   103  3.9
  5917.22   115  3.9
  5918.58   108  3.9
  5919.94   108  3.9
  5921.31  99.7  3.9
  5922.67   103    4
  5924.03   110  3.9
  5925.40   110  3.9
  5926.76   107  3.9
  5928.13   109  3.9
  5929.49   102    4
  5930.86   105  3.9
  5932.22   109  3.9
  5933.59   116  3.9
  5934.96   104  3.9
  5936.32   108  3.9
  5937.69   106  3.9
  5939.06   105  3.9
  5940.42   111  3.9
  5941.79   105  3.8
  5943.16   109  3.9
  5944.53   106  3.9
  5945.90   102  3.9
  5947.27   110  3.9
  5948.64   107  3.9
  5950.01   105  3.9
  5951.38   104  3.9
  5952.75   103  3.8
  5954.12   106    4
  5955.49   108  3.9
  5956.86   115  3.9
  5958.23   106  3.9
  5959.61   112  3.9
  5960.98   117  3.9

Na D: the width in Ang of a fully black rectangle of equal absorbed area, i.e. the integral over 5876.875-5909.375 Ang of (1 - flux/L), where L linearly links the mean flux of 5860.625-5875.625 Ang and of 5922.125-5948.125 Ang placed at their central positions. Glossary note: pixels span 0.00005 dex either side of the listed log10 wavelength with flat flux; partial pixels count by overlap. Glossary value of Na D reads 5.6 Ang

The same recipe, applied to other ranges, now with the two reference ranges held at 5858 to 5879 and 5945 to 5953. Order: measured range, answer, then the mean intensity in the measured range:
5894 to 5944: 1.91 Ang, 102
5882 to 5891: 2.04 Ang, 83.4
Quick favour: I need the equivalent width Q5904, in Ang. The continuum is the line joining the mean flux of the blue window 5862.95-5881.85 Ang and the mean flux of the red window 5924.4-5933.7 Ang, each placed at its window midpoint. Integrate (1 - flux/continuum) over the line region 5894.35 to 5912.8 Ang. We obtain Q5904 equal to 2.1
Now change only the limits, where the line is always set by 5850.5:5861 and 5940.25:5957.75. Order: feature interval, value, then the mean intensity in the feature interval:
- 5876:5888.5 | 0.89 Ang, 98.3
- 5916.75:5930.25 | -0.07 Ang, 107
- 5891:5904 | 3.03 Ang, 81.3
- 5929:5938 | -0.06 Ang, 107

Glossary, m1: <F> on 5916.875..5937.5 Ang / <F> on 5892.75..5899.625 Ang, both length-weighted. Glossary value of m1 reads 1.48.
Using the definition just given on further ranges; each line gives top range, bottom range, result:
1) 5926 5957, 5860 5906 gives 1.12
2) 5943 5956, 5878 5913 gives 1.16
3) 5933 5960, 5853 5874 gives 1.00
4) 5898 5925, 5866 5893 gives 1.08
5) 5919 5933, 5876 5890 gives 1.13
